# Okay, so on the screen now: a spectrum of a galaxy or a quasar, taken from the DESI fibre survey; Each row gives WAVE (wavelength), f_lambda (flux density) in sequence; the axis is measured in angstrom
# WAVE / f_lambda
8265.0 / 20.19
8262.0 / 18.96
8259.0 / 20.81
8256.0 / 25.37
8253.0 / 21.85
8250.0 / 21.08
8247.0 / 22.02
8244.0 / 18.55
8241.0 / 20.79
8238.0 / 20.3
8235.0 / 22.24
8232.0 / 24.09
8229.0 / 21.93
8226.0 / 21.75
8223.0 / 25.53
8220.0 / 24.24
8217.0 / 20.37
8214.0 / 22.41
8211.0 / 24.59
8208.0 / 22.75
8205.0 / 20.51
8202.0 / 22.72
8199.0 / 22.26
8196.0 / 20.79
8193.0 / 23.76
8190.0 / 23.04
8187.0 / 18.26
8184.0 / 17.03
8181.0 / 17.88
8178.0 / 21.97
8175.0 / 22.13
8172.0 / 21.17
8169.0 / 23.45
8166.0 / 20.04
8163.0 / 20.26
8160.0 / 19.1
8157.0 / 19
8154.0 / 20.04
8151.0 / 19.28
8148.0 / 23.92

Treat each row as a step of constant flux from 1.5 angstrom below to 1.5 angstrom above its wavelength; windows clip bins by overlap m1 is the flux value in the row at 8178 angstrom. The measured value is 21.97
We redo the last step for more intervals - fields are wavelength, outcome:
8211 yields 24.59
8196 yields 20.79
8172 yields 21.17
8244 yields 18.55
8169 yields 23.45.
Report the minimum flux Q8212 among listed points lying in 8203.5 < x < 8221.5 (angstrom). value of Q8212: 20.37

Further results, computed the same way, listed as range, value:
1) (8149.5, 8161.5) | 19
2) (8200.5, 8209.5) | 20.51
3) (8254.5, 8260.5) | 20.81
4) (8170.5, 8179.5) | 21.17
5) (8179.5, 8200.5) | 17.03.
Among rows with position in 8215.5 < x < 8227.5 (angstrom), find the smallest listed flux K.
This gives 20.37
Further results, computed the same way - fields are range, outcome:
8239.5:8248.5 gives 18.55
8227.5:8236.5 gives 21.93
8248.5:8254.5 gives 21.08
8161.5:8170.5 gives 20.04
